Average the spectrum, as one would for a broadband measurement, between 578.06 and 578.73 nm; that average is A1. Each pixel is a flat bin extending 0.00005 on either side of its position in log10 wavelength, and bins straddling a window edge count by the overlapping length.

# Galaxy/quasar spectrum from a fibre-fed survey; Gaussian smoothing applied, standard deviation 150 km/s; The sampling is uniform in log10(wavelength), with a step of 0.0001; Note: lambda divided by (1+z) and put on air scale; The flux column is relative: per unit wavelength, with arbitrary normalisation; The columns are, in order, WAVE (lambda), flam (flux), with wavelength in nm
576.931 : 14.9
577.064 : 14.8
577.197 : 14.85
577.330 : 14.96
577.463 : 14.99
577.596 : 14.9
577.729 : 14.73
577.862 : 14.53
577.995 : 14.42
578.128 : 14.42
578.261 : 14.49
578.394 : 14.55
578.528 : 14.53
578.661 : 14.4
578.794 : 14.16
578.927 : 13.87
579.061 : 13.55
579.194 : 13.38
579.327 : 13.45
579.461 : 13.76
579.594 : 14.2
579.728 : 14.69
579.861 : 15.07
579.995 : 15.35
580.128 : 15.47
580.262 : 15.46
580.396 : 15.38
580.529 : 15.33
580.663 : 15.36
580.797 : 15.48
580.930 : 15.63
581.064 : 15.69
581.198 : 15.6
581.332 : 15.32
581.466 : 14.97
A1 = 14.5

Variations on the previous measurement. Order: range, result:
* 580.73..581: 15.6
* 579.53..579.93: 14.6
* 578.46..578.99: 14.2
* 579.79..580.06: 15.2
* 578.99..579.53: 13.5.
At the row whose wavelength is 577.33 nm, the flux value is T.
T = 14.96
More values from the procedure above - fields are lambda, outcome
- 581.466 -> 14.97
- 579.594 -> 14.2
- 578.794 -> 14.16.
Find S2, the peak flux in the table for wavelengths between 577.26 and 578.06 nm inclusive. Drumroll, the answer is 14.99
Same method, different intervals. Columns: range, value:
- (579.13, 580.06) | 15.35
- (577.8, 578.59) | 14.55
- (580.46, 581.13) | 15.69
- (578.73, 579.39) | 14.16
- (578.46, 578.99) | 14.53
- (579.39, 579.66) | 14.2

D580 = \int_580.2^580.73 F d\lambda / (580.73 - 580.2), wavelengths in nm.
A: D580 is 15.4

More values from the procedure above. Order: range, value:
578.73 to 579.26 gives 13.7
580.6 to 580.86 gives 15.4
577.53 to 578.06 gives 14.6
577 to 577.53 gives 14.9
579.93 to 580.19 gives 15.4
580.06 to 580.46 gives 15.4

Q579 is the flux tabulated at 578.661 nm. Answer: 14.4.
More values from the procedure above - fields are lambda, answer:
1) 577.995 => 14.42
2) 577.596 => 14.9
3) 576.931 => 14.9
